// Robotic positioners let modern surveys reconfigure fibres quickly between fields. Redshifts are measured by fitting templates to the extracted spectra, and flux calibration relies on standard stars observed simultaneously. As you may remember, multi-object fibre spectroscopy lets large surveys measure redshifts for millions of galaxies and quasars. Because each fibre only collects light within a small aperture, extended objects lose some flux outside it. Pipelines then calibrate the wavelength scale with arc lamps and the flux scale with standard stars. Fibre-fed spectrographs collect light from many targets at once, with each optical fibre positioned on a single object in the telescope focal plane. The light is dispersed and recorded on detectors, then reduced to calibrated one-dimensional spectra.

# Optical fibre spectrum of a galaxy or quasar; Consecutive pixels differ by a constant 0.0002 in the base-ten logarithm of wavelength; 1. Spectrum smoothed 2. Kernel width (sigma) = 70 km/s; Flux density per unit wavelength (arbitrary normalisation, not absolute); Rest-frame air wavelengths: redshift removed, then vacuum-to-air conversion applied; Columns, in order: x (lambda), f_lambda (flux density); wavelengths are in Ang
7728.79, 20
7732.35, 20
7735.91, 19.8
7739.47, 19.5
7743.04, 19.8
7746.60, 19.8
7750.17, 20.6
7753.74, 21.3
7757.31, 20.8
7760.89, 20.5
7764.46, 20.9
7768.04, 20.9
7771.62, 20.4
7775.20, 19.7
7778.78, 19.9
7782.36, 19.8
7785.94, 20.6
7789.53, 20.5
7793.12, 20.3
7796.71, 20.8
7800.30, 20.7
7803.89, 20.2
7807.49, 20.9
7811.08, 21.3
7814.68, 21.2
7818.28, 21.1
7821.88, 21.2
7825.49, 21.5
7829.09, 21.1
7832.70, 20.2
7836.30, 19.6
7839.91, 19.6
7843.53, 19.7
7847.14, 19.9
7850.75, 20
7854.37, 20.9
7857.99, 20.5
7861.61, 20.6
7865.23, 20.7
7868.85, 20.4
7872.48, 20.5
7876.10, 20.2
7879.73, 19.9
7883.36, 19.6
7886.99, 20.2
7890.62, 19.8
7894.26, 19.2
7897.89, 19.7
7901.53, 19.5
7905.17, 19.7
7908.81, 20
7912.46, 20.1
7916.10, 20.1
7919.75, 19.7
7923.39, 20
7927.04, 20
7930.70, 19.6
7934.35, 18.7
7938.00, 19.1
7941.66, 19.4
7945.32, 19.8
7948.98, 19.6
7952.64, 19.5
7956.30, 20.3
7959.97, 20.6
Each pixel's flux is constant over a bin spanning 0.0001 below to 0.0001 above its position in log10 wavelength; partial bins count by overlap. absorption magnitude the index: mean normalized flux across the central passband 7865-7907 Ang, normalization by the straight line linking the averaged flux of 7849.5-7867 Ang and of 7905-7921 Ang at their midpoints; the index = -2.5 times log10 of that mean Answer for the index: 0.02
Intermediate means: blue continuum 20.6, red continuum 19.9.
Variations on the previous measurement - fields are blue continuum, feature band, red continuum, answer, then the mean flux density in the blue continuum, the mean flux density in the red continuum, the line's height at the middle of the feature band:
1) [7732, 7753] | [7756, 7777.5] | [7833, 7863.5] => -0.03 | 20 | 20.1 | 20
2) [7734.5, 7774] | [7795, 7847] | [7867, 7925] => -0.02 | 20.4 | 19.9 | 20.2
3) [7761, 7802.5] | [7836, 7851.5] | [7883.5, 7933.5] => 0.02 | 20.4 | 19.8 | 20.1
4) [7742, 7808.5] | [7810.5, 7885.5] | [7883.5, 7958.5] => -0.02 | 20.4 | 19.7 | 20.1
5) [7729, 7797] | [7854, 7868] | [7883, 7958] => -0.04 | 20.3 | 19.7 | 19.9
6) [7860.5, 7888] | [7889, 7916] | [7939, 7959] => 0.02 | 20.3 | 19.7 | 20.1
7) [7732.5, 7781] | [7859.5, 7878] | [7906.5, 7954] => -0.03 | 20.3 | 19.7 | 19.9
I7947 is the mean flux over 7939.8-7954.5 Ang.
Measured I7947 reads 19.6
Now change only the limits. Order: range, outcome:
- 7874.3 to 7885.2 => 19.9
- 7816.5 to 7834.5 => 21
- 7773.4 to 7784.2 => 19.8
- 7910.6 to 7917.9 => 20.1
